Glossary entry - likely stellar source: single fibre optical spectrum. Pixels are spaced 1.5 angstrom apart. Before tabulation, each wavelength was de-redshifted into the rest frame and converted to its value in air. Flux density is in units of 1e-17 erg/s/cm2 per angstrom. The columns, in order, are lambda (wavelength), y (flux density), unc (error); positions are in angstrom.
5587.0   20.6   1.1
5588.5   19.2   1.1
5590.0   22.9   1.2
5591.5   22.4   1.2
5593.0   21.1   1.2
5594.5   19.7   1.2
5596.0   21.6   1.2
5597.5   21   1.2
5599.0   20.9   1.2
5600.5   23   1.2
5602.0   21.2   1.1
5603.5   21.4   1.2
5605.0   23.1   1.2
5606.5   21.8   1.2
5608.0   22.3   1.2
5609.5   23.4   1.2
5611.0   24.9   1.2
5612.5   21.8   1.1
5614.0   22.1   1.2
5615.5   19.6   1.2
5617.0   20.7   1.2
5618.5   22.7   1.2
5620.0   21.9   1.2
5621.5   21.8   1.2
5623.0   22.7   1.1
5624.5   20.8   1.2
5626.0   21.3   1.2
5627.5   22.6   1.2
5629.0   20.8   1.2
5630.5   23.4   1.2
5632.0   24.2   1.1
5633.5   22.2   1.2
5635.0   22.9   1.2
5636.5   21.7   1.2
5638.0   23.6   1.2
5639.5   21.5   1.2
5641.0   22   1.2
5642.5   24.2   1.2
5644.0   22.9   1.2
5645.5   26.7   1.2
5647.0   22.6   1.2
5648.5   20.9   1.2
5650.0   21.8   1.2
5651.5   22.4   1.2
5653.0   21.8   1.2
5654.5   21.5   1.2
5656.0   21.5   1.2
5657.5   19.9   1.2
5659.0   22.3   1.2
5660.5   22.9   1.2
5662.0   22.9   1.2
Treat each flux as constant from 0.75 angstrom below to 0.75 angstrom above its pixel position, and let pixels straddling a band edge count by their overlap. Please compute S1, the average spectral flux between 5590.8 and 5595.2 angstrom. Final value 21.1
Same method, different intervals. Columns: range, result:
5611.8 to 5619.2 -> 21.4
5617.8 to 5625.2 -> 22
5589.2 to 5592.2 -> 22.6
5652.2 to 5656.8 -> 21.6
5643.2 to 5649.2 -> 23.3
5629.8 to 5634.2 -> 23.3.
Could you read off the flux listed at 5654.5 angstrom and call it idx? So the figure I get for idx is 21.5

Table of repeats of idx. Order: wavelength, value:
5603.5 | 21.4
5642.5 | 24.2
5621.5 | 21.8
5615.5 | 19.6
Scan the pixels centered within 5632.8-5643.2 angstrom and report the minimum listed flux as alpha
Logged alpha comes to 21.5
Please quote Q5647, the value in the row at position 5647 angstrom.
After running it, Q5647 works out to 22.6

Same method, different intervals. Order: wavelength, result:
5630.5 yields 23.4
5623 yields 22.7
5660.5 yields 22.9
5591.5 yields 22.4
